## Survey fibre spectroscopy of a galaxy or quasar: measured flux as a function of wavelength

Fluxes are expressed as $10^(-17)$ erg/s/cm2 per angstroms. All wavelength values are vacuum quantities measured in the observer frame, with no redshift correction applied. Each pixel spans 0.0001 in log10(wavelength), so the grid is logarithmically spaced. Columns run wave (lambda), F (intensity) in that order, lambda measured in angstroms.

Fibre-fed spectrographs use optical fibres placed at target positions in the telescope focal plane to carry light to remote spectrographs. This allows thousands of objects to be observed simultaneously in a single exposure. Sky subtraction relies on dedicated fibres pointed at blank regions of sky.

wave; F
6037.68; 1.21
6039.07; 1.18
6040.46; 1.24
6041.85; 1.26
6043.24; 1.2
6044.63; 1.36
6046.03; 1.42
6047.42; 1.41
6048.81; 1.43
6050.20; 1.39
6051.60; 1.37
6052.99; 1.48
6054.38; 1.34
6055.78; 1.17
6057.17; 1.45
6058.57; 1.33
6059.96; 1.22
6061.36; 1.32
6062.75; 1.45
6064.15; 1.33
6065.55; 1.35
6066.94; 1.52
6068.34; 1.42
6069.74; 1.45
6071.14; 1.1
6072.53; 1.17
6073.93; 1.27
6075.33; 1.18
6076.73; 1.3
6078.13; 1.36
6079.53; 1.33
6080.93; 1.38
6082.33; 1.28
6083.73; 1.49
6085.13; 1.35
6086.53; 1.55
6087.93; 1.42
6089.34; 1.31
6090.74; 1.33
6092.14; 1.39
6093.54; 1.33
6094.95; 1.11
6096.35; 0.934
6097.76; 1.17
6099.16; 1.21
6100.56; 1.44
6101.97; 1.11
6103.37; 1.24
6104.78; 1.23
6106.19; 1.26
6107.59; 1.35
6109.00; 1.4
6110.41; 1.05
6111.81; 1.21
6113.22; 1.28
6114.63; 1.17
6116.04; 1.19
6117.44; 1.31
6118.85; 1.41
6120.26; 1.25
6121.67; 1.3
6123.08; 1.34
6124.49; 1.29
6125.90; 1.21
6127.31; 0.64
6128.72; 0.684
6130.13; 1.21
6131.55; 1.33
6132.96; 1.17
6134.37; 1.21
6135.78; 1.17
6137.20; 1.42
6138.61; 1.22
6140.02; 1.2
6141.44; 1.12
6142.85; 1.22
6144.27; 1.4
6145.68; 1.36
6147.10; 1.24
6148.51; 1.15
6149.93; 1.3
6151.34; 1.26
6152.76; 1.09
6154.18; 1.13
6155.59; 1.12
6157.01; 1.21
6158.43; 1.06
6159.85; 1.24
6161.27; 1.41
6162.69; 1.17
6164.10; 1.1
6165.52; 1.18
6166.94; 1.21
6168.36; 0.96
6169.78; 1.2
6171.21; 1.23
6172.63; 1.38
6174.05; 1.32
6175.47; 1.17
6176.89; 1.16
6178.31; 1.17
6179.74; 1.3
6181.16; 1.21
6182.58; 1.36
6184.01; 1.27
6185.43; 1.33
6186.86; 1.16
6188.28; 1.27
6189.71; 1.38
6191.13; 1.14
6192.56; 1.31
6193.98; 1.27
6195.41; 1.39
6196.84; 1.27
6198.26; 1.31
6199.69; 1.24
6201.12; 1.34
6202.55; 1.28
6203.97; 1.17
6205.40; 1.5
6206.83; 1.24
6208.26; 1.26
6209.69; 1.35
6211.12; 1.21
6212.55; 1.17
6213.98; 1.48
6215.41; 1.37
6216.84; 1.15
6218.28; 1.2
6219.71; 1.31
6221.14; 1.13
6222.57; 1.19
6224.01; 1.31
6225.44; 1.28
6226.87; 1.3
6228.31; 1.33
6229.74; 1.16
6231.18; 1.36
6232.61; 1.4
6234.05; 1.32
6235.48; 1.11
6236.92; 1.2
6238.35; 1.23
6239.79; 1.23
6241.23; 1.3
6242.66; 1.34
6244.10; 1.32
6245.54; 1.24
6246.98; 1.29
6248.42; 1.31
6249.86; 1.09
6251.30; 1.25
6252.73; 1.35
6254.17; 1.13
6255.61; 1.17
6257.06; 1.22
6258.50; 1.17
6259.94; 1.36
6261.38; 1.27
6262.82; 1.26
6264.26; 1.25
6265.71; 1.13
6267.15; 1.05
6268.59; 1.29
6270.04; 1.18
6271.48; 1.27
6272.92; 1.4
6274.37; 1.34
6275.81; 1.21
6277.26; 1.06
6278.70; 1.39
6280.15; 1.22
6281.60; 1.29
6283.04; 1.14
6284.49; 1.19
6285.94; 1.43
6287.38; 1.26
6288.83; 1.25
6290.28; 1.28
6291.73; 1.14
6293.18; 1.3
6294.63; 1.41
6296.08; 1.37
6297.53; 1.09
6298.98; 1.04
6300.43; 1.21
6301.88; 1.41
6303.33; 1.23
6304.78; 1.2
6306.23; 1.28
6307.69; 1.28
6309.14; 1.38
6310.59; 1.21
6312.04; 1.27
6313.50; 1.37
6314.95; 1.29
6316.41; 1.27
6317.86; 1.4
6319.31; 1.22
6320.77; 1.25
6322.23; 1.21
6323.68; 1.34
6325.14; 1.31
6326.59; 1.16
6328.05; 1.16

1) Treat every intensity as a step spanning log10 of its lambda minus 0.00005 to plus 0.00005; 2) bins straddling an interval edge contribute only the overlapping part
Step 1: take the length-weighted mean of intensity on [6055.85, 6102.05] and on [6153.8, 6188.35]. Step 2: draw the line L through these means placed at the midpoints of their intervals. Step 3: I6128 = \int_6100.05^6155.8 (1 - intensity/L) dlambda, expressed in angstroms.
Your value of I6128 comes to 1.91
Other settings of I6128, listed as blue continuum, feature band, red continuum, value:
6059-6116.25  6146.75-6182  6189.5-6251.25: 2.3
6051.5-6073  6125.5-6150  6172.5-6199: 2.3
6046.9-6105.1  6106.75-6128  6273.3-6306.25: 1.3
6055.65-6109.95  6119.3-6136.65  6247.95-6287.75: 1.8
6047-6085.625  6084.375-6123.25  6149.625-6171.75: 0.2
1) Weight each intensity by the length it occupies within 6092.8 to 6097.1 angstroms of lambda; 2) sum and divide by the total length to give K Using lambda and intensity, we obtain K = 1.13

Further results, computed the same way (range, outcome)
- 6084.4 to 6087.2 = 1.45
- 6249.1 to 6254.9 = 1.21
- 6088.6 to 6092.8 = 1.34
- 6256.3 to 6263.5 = 1.25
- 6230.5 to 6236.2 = 1.3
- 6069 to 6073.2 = 1.24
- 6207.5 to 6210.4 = 1.3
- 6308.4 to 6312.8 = 1.29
